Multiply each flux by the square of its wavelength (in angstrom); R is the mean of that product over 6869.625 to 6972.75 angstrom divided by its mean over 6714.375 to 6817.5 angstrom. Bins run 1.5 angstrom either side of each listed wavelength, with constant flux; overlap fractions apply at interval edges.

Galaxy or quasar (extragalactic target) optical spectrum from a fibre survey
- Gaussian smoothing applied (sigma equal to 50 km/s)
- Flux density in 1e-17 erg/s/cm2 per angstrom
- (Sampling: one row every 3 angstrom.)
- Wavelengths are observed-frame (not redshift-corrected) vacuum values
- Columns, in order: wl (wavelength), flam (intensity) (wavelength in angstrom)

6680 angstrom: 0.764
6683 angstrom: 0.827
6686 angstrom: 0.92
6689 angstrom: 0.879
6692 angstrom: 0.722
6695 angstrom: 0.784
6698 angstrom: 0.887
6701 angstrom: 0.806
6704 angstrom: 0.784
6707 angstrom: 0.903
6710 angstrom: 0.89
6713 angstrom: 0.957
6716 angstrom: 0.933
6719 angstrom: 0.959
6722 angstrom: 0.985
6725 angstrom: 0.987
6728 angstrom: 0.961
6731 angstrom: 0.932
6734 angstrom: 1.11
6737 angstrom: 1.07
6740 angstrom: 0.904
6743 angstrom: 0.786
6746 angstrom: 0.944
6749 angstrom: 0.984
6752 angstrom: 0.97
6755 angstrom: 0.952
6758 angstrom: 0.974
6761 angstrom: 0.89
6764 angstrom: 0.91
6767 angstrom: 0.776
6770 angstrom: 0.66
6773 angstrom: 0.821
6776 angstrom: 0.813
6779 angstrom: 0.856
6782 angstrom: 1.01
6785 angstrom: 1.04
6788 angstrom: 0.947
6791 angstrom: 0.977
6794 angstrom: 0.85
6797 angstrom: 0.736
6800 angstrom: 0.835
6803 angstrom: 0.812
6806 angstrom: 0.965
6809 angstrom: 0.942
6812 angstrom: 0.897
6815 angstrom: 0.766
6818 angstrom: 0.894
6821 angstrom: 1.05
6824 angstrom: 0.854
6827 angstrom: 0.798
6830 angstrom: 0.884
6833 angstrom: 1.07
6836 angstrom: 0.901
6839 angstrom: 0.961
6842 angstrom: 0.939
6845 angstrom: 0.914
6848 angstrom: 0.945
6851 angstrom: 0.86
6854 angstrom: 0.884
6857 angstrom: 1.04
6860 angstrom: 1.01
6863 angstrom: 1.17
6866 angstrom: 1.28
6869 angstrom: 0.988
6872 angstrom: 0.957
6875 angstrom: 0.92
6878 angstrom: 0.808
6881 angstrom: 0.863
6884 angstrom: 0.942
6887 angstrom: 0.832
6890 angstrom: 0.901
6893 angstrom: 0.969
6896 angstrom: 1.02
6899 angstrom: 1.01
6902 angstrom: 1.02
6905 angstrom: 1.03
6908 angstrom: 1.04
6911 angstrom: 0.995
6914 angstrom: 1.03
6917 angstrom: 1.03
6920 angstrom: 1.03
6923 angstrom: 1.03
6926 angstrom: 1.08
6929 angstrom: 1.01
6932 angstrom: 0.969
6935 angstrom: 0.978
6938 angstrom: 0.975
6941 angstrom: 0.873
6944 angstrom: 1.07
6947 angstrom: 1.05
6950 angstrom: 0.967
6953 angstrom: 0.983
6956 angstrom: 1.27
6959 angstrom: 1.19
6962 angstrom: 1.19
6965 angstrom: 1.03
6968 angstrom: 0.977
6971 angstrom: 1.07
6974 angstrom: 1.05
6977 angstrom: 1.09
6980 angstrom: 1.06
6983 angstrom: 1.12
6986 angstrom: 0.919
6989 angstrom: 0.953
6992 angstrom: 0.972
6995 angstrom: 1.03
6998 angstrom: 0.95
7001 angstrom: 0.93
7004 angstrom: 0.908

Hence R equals 1.15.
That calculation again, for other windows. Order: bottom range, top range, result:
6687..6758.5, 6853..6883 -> 1.13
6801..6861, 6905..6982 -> 1.17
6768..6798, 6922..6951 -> 1.20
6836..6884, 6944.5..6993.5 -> 1.13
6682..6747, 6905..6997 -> 1.22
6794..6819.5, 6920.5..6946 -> 1.21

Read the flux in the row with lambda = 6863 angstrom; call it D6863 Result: 1.17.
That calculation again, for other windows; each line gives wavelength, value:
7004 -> 0.908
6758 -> 0.974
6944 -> 1.07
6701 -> 0.806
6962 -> 1.19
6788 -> 0.947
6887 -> 0.832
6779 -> 0.856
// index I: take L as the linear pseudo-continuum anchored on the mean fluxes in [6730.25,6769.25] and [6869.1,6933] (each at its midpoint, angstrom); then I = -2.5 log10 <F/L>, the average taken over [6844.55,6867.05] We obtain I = -0.05 mag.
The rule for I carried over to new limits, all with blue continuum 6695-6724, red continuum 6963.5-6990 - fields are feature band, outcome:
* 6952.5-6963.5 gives -0.15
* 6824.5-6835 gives 0.05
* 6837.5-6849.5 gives 0.03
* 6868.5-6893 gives 0.09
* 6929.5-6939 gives 0.04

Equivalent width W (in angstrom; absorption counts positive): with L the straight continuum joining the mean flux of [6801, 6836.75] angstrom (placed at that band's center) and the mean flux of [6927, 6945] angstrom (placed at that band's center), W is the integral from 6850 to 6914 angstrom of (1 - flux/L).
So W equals -2.5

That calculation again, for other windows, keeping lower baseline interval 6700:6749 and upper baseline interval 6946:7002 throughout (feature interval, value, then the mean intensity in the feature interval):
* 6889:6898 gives 0.3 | 0.969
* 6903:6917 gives -0.1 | 1.02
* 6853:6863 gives -0.2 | 1.01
